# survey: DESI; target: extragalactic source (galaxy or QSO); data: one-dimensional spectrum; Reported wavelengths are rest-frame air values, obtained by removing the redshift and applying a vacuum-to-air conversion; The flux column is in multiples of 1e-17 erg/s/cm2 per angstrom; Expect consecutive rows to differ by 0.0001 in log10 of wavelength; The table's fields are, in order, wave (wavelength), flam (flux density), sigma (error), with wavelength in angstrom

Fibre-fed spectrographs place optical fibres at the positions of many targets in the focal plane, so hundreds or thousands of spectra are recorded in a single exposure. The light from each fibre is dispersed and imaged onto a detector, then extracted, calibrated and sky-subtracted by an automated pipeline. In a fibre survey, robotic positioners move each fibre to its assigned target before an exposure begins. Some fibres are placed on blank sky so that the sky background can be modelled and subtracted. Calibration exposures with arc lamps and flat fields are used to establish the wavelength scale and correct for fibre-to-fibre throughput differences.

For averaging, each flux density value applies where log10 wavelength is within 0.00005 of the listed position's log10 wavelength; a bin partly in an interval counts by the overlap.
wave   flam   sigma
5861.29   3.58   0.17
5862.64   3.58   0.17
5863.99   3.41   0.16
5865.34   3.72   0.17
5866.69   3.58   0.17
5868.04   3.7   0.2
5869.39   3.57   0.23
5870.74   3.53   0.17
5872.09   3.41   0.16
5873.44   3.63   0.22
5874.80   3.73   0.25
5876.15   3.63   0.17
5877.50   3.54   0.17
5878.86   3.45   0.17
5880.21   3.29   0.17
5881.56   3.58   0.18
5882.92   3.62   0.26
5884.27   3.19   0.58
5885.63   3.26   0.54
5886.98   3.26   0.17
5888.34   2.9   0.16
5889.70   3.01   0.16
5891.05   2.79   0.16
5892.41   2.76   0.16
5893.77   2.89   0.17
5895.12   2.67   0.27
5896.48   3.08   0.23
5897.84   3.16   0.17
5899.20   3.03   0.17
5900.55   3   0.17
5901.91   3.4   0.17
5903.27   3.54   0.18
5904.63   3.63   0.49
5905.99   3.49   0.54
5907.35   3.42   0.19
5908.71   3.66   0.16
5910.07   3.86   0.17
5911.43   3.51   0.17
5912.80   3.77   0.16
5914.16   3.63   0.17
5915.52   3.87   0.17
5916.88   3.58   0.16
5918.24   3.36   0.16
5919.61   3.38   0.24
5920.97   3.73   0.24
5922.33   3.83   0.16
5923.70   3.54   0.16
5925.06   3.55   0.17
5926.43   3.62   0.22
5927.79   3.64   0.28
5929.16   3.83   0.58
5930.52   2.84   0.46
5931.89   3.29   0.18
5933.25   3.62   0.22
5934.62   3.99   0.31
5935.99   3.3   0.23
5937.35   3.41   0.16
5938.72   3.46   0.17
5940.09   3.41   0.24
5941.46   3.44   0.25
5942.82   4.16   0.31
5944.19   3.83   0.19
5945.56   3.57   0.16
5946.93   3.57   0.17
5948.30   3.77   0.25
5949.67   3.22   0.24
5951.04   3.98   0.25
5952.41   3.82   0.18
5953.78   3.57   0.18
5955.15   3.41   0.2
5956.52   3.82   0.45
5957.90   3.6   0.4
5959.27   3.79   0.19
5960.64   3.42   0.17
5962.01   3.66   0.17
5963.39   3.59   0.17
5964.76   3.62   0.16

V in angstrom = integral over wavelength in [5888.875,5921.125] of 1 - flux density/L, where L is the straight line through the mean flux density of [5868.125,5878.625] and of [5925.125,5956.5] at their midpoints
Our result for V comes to 2.2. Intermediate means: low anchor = 3.58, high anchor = 3.58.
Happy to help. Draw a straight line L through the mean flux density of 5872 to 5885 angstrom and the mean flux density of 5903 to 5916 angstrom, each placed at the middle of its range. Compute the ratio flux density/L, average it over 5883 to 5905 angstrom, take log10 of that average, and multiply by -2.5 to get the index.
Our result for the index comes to 0.15 mag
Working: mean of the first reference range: 3.51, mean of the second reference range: 3.64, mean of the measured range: 3.11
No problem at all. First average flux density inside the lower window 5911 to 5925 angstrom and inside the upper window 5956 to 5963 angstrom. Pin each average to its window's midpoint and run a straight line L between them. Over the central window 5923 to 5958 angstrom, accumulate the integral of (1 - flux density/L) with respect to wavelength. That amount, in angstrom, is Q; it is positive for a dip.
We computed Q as 0.5 angstrom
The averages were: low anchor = 3.62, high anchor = 3.65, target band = 3.59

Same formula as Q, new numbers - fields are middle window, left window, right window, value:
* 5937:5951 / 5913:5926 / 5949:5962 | 0.1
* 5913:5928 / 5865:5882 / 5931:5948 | -0.2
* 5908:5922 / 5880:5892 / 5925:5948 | -1.0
